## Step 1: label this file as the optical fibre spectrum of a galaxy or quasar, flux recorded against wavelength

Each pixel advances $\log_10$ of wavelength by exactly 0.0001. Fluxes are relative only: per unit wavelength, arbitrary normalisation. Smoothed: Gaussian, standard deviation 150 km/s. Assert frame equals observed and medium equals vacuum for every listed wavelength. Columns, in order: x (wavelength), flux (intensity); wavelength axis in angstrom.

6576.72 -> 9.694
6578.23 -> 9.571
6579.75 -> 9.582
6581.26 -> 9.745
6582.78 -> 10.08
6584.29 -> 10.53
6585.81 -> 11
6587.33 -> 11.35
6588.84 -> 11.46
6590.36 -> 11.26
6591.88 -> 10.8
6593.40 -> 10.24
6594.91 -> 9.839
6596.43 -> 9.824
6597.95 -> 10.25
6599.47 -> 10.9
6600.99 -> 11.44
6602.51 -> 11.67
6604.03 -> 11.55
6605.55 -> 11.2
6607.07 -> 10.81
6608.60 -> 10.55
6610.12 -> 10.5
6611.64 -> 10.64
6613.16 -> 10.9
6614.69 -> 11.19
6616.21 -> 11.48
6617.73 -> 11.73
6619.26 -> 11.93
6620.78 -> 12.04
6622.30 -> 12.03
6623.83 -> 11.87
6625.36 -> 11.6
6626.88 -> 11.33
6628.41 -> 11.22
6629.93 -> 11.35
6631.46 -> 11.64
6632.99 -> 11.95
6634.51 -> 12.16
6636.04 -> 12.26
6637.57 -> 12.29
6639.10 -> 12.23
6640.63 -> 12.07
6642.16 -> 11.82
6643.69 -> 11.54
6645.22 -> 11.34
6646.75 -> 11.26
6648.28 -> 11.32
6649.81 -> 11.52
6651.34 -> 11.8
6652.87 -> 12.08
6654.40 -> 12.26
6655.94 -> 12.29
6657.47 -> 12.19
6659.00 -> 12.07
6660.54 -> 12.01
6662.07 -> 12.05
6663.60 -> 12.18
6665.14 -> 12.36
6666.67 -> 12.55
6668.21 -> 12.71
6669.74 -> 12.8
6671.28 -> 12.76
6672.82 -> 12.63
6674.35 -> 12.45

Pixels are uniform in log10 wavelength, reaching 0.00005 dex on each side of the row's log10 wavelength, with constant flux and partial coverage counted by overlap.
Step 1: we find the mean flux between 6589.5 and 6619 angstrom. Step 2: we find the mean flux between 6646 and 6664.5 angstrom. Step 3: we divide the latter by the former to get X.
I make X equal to 1.09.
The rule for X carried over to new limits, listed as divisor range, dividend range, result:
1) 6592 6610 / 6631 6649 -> 1.10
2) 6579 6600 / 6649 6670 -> 1.16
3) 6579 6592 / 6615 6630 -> 1.10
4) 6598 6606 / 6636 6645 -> 1.06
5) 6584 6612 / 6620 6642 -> 1.09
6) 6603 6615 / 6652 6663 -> 1.11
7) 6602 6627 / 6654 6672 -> 1.09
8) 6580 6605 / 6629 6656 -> 1.10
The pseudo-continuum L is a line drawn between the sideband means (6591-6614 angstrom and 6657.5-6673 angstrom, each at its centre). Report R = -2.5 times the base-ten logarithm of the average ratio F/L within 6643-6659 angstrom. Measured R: 0.02 mag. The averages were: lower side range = 10.7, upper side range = 12.4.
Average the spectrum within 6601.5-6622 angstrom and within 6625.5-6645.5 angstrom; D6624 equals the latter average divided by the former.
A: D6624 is 1.05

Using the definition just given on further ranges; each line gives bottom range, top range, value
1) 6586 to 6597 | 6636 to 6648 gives 1.10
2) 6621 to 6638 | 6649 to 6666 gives 1.02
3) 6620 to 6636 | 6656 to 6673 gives 1.05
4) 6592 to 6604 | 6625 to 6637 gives 1.10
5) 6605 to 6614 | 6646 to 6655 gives 1.09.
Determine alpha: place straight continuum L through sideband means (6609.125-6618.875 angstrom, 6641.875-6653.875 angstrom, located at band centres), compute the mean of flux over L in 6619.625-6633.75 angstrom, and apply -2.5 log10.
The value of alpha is -0.038 mag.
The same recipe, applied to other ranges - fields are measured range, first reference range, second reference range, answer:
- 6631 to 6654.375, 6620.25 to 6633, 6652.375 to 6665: 0.01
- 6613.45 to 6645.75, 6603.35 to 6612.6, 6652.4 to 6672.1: -0.03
